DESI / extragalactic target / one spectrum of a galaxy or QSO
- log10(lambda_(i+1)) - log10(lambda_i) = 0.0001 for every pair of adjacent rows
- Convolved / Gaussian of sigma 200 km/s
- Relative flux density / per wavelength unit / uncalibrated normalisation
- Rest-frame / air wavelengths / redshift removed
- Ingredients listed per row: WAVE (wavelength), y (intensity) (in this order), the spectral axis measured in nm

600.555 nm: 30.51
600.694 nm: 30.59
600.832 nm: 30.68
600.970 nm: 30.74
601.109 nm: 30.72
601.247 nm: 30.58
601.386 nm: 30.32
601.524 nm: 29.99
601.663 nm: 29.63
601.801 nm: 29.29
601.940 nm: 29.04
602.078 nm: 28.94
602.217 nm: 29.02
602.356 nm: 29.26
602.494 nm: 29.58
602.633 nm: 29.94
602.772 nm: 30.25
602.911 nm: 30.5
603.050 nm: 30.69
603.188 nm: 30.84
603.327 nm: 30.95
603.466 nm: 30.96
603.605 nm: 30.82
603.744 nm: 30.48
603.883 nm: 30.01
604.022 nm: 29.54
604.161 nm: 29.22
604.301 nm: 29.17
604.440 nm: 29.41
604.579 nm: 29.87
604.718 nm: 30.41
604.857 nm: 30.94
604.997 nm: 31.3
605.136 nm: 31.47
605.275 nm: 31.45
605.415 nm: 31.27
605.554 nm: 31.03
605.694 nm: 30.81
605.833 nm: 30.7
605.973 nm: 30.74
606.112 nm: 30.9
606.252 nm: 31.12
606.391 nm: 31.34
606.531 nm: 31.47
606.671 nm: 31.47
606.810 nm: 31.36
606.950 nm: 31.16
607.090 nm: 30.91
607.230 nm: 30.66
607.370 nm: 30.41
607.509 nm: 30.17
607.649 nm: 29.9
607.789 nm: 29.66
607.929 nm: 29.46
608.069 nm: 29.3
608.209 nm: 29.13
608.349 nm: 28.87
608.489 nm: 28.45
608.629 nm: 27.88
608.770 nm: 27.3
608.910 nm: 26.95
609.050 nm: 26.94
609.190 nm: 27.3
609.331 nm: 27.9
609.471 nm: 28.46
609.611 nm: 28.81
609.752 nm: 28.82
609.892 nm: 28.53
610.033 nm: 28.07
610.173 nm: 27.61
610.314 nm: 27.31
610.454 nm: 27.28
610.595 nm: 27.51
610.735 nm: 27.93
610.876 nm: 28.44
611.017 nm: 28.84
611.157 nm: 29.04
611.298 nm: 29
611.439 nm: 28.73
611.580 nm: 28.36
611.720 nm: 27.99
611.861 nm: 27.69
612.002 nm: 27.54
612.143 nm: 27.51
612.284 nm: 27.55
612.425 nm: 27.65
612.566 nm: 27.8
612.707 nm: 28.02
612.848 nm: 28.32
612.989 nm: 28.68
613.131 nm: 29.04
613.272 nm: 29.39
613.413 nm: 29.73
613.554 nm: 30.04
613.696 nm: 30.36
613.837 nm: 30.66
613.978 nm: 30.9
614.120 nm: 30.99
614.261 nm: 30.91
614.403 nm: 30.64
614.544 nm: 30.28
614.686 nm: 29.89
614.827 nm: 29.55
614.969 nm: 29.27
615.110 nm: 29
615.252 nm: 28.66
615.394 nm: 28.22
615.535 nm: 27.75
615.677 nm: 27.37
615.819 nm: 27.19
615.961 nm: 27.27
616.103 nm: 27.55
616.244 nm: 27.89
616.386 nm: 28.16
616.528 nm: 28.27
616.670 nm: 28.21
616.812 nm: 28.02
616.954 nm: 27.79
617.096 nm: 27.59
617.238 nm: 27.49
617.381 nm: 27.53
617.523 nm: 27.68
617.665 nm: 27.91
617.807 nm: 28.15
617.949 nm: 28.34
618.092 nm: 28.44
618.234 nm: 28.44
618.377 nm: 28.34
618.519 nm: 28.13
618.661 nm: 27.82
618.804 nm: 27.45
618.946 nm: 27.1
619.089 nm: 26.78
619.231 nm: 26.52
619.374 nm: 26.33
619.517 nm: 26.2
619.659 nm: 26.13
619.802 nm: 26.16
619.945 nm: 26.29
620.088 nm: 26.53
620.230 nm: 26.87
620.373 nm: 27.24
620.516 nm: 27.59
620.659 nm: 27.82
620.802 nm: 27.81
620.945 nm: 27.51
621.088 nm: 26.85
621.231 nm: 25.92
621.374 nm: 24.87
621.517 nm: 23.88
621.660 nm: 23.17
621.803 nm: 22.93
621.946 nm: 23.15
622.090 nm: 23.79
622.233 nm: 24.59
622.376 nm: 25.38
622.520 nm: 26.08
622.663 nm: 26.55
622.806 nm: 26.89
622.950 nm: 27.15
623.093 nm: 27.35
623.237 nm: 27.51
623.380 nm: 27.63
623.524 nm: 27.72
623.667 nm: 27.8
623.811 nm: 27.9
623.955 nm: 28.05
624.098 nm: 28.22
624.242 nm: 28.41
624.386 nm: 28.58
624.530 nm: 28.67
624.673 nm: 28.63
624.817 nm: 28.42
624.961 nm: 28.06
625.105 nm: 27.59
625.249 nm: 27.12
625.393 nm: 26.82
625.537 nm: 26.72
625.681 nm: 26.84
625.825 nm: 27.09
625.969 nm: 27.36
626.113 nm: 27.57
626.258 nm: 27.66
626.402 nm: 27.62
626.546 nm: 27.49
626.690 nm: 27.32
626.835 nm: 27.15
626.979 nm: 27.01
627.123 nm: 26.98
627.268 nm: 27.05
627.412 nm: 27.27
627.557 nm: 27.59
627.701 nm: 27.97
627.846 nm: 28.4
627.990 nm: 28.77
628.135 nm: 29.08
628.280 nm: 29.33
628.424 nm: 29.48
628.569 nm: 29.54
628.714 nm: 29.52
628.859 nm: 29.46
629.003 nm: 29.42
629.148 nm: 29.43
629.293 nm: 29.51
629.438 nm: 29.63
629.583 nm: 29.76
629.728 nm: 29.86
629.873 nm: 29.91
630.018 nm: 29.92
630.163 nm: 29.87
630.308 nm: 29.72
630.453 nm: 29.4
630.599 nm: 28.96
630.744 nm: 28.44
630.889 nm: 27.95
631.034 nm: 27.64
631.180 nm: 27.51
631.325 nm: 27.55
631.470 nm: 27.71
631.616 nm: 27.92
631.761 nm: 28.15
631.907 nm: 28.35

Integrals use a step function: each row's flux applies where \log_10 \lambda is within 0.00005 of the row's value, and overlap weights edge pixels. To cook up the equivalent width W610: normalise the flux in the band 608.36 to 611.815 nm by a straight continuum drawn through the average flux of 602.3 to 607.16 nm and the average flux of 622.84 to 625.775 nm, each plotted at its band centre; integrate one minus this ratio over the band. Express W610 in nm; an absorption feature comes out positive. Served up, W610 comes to 0.20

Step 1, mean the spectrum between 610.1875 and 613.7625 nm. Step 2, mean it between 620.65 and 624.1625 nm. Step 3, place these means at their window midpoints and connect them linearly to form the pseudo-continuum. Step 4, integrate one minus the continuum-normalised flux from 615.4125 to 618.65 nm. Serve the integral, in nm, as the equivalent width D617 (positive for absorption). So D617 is -0.07 nm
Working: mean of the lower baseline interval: 28.4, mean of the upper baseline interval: 26.2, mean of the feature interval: 27.9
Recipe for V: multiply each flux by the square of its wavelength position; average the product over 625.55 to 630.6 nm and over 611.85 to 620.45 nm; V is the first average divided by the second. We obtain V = 1.05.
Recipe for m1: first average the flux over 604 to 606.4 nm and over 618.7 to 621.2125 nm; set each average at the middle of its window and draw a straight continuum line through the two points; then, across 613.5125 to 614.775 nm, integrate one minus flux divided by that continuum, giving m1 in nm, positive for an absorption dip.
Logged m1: -0.10 nm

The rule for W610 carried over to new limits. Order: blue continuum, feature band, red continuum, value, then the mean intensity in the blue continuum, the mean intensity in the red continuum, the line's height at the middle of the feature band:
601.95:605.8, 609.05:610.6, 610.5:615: 0.08 nm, 30.3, 29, 29.4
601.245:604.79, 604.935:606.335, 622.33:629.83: -0.06 nm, 29.9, 28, 29.7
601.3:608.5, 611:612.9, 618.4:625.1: 0.05 nm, 30.3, 26.8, 28.8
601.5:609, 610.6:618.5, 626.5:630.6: 0.27 nm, 30.1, 28.8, 29.6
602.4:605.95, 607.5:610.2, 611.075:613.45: 0.07 nm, 30.5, 28.3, 29.2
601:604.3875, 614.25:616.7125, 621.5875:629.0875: -0.01 nm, 30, 27.4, 28.5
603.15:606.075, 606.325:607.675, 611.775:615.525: -0.03 nm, 30.5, 29.1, 30.2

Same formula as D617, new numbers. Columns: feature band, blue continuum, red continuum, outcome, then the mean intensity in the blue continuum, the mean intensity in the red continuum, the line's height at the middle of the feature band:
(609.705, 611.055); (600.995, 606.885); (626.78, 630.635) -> 0.09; 30.4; 28.9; 30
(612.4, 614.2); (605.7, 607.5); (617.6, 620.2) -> -0.03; 31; 27.3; 29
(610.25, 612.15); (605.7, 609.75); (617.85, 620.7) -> 0.05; 29.6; 27.2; 28.9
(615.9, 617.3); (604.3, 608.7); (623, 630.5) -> 0.07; 30.4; 28.3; 29.3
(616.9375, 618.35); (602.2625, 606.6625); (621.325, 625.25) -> -0.01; 30.5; 26.7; 27.8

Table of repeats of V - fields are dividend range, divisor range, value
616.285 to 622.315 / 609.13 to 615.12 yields 0.95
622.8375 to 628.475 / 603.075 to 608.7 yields 0.97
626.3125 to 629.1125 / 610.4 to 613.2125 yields 1.06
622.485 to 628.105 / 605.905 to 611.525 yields 1.00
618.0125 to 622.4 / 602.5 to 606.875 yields 0.90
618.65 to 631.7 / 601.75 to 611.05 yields 0.99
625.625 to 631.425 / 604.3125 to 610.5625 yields 1.03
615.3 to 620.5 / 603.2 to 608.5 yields 0.94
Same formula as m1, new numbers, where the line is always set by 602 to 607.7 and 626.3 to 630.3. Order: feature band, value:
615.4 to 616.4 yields 0.07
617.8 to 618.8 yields 0.04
